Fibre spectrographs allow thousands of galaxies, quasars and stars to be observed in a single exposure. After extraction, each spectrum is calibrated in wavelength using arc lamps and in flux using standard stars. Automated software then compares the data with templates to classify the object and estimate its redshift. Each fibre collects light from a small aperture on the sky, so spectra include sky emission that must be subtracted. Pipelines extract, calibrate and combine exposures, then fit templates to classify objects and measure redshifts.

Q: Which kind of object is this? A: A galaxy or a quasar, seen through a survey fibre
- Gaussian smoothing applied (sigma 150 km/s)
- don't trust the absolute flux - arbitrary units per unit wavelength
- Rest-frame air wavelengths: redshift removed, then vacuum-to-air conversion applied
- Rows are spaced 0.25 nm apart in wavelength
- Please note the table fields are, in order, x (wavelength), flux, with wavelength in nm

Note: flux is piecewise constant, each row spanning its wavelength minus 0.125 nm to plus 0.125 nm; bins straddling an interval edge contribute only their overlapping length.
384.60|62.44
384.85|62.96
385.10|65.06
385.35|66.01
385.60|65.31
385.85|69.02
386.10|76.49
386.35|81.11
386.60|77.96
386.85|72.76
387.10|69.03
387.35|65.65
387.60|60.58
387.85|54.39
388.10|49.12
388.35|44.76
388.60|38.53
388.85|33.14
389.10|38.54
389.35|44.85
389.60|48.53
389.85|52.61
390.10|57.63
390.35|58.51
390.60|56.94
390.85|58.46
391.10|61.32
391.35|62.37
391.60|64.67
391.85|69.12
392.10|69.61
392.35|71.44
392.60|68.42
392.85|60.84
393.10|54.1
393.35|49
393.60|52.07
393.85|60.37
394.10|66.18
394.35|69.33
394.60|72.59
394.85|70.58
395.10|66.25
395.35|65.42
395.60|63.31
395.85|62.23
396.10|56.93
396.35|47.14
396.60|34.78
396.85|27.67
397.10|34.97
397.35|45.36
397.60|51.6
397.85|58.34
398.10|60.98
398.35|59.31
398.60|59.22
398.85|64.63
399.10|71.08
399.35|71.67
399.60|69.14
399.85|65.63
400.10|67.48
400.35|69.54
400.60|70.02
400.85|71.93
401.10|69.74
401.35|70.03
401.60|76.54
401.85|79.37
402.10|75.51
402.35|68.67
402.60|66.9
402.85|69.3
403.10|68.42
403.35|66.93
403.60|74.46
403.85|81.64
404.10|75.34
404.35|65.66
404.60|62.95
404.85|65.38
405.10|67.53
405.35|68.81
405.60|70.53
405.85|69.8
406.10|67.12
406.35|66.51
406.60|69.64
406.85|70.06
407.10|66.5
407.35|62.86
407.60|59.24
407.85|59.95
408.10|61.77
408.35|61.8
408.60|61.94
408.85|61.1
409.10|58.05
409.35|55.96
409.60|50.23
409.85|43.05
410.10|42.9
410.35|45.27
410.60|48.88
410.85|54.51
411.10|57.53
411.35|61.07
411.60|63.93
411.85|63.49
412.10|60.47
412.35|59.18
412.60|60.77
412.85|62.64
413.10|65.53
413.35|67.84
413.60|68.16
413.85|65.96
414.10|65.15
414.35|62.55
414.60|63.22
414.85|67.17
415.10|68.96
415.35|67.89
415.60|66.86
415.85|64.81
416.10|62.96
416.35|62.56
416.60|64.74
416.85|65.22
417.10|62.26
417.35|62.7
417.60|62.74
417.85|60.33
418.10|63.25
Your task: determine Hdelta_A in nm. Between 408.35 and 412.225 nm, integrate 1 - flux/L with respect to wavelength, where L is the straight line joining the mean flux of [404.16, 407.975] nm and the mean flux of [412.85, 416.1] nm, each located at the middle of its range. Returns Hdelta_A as 0.63 nm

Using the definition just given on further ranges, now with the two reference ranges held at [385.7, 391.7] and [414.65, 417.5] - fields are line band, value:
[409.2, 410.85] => 0.393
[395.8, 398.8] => 0.519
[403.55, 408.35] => -0.378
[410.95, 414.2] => 0.053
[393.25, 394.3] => 0.027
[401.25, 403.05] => -0.311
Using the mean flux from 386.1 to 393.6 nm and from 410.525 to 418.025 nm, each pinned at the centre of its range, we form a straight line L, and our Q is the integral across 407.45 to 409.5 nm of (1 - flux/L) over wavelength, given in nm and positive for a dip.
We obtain 0.07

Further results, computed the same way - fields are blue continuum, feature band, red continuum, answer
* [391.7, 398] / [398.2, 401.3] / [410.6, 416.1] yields -0.42 nm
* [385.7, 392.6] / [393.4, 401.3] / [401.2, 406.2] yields 0.64 nm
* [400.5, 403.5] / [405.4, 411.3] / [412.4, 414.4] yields 0.71 nm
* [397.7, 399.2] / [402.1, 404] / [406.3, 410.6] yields -0.35 nm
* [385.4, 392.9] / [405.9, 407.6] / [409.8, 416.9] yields -0.16 nm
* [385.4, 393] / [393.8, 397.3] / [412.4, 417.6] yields 0.26 nm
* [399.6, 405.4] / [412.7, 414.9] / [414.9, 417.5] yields 0.02 nm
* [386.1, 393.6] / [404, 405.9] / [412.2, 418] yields -0.19 nm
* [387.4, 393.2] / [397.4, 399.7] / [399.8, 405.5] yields 0.12 nm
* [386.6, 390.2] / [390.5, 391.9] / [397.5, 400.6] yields -0.15 nm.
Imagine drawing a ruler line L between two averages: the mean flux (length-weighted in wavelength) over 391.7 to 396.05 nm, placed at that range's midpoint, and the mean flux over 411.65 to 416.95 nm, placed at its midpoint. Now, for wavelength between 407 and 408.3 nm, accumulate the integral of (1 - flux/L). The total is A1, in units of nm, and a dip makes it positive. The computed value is 0.05 nm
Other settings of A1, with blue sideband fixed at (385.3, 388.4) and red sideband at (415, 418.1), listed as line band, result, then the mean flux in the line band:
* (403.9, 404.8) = -0.05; 68.9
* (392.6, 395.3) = 0.13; 62.5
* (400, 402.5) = -0.26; 71.9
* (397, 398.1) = 0.27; 49.4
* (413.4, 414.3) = -0.03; 66.2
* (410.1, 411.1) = 0.23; 49.7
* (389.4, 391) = 0.26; 55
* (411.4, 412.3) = 0.03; 62.2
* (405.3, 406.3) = -0.06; 68.9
